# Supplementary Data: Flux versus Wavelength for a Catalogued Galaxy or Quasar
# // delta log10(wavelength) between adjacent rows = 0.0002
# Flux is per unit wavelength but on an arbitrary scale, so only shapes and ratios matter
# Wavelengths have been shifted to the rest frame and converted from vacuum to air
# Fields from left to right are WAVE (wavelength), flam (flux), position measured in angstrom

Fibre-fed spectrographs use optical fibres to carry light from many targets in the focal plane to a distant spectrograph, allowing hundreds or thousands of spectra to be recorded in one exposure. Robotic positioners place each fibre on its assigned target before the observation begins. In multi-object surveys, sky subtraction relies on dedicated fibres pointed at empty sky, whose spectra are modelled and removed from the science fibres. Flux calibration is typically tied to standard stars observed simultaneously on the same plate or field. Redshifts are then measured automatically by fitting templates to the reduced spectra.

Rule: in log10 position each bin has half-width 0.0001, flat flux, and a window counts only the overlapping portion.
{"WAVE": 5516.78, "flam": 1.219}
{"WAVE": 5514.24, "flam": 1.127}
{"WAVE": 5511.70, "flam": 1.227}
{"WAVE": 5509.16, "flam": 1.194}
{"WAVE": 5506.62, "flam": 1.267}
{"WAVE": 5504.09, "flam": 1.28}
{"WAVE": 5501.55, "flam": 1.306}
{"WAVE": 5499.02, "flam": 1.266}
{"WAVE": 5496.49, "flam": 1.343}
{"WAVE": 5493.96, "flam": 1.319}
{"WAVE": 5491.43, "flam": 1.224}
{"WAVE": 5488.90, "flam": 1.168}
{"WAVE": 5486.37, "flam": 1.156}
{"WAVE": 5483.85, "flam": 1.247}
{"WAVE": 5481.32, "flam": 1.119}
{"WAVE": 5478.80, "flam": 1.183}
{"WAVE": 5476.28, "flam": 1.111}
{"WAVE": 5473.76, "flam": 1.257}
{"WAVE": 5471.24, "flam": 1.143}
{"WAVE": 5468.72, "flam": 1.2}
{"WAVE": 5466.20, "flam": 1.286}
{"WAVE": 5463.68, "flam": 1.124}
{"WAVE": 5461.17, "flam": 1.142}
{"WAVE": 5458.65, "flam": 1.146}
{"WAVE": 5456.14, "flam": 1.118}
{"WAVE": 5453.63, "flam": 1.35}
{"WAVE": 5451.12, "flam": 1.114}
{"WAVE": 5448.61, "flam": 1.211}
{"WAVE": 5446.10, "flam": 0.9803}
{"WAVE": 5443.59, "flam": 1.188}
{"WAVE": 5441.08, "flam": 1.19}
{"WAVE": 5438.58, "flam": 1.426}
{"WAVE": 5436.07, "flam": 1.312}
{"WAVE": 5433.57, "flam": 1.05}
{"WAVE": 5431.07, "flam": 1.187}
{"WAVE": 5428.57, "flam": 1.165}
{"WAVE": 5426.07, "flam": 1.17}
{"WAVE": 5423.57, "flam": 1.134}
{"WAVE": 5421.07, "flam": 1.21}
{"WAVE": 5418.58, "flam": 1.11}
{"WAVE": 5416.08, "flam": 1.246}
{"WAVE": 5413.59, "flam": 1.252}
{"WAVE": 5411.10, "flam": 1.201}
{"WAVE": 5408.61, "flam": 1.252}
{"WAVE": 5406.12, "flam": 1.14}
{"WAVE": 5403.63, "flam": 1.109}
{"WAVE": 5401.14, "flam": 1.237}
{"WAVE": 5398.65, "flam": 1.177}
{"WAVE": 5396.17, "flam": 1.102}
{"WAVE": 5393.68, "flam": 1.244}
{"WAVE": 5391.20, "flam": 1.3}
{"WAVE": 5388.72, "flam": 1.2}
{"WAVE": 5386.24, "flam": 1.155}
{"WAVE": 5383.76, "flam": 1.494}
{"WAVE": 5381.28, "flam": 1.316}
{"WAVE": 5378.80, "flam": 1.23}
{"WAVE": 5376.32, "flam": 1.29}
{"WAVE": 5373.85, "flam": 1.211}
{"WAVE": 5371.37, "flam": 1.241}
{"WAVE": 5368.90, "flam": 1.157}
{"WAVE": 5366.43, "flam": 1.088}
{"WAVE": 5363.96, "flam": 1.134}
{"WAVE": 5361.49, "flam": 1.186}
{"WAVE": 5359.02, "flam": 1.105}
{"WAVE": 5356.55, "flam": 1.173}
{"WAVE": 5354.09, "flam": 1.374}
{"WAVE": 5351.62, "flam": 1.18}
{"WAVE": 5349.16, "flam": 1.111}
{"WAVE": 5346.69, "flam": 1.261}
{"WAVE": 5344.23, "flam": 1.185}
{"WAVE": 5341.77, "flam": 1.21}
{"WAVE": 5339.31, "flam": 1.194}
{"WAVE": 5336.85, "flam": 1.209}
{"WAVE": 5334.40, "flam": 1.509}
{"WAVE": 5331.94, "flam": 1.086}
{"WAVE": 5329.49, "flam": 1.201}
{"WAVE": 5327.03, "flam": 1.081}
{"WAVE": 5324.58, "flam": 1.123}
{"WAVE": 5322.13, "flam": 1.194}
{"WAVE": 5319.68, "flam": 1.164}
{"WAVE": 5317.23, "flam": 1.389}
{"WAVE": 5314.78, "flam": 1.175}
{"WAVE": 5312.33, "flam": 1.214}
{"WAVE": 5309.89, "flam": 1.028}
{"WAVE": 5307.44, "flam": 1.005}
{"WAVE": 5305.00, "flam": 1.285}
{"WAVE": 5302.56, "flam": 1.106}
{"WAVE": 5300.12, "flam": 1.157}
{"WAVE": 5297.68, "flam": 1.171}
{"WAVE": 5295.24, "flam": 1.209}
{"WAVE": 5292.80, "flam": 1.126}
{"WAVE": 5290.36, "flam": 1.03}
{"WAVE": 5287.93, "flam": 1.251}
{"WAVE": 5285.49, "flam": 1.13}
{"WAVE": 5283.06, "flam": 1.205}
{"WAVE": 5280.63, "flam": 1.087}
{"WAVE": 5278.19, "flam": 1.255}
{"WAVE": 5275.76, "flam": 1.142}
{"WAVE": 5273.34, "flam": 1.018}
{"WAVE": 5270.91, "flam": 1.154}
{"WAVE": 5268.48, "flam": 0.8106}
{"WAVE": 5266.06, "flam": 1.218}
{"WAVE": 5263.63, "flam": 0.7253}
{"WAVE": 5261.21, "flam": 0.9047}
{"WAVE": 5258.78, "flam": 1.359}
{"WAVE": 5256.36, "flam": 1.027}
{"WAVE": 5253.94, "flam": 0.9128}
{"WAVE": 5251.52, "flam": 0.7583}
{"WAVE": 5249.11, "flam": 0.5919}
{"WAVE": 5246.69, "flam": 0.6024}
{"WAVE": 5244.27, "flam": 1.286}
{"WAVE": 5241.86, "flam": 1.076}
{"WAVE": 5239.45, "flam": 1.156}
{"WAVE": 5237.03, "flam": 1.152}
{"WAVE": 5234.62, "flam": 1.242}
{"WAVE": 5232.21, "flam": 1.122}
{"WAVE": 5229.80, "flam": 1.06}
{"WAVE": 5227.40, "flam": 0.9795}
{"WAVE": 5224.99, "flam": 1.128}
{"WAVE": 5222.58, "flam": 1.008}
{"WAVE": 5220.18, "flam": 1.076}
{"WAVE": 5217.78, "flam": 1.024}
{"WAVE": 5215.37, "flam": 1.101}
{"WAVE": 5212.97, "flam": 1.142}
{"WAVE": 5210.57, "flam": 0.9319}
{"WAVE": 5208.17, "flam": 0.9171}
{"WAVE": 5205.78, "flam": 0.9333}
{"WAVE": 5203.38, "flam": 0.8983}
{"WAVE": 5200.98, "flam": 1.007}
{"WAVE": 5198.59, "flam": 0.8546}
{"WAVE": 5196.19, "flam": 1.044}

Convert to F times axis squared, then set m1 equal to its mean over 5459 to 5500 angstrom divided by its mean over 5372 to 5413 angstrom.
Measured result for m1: 1.01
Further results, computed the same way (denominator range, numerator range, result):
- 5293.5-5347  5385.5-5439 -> 1.04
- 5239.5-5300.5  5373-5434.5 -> 1.21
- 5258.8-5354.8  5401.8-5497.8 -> 1.09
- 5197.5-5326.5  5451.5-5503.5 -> 1.23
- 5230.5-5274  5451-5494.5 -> 1.28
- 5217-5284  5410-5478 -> 1.23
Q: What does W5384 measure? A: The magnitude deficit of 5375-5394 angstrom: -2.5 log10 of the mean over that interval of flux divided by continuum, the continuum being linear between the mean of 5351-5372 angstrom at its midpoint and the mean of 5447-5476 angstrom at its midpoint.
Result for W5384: -0.09 mag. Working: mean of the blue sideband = 1.18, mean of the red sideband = 1.18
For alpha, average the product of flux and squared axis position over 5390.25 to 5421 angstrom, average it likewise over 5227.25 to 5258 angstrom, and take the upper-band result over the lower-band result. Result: 1.27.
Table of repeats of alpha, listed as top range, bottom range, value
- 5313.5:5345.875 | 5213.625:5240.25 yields 1.15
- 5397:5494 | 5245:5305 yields 1.21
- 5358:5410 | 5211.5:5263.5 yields 1.24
